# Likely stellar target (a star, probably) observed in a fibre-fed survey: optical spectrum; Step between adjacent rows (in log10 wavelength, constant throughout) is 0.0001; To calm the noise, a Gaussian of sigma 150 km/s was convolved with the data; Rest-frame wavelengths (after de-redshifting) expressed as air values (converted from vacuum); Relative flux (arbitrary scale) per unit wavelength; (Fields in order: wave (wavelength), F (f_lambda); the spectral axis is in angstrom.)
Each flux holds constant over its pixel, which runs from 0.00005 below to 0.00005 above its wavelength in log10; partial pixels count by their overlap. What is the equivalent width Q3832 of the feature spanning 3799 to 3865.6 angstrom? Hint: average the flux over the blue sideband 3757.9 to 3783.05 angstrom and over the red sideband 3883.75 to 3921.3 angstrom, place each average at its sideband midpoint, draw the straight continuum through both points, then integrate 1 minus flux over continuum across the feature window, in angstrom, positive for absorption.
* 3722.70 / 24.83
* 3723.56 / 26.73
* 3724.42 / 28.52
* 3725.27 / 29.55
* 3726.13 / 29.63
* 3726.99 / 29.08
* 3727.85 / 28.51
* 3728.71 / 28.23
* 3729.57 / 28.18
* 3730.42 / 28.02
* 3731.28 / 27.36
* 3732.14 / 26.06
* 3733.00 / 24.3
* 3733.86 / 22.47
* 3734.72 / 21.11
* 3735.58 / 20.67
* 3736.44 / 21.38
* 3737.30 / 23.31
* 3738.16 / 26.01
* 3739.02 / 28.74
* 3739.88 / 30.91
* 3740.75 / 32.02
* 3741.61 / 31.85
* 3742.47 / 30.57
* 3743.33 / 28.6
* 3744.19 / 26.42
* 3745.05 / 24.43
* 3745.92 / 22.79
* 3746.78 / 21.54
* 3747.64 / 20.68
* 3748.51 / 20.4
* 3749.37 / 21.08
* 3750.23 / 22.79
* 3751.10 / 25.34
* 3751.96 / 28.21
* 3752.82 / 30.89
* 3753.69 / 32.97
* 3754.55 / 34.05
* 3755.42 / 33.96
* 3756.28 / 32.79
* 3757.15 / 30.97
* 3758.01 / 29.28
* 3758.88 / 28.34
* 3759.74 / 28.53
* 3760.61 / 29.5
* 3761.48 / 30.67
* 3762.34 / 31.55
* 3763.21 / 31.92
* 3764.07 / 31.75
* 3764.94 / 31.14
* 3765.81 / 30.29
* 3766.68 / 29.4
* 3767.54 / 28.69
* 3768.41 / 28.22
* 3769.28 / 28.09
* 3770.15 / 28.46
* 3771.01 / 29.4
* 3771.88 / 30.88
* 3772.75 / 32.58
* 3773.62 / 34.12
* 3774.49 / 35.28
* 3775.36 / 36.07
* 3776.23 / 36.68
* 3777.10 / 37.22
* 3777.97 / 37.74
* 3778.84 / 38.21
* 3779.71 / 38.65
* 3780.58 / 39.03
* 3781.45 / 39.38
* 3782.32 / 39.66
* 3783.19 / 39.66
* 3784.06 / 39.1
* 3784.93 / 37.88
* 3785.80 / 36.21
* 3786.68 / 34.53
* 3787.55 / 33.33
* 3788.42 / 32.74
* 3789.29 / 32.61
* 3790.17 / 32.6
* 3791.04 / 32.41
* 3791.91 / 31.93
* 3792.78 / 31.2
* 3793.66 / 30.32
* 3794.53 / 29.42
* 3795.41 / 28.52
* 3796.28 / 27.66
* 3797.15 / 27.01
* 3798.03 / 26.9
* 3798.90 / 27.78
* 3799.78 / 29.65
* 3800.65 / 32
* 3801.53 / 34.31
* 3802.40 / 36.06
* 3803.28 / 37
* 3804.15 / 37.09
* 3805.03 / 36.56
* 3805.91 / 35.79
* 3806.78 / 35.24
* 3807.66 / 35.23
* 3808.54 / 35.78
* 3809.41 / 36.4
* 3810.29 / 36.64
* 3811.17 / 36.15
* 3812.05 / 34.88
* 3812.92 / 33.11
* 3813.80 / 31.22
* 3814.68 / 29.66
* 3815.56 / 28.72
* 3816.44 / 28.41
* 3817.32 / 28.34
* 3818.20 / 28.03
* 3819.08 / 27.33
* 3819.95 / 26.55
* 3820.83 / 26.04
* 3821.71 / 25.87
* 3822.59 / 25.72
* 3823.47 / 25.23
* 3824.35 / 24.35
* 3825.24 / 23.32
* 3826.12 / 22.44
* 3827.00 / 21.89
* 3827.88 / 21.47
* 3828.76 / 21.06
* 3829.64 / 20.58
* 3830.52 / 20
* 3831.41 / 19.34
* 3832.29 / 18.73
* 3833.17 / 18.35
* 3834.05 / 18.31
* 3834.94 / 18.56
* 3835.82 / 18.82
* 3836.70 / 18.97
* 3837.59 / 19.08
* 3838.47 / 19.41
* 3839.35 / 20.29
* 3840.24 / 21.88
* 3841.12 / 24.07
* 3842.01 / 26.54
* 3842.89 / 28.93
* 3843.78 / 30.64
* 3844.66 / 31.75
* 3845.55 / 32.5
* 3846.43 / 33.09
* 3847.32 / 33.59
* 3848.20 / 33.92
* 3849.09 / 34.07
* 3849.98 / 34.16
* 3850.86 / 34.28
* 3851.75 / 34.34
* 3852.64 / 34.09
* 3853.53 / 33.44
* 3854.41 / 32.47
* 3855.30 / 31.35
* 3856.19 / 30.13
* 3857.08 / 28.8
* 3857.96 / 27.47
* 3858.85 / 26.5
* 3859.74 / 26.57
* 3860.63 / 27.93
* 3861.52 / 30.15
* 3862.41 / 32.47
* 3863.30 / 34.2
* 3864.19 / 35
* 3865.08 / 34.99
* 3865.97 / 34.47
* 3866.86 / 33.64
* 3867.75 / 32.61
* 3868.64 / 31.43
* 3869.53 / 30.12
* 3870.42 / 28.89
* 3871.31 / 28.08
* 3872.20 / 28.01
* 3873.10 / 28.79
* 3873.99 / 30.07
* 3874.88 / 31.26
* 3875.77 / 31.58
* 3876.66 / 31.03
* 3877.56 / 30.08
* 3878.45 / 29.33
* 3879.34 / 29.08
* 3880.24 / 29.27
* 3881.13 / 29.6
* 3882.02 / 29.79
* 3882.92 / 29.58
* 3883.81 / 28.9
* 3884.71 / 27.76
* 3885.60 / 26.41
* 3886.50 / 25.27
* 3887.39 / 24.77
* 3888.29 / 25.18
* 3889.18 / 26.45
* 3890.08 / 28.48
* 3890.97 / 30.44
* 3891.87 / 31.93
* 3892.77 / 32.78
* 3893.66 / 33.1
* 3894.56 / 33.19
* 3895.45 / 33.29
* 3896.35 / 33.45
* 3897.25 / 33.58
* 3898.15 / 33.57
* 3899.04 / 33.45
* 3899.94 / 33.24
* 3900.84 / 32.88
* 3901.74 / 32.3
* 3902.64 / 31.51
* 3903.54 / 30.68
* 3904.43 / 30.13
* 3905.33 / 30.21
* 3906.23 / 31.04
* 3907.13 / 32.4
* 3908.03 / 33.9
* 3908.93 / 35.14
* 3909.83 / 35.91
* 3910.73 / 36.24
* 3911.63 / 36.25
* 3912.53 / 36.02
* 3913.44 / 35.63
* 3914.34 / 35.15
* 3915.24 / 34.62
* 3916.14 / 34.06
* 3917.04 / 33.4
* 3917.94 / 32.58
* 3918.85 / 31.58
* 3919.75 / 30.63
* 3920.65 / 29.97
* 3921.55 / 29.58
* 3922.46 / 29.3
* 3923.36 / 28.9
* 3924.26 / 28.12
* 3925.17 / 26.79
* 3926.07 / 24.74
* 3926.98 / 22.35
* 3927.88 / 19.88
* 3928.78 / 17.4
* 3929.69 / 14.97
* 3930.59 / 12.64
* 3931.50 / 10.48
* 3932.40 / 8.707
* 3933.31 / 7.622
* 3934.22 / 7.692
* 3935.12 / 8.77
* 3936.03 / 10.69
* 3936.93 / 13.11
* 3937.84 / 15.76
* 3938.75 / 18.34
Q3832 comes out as 7.5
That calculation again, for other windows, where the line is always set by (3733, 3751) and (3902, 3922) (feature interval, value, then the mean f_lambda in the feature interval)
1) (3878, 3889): 1.31 angstrom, 27.9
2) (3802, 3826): -2.44 angstrom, 31.1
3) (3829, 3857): 2.97 angstrom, 26.6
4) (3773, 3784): -4.53 angstrom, 37.6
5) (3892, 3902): -0.26 angstrom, 33.1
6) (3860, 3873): -0.25 angstrom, 31.4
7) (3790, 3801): -0.91 angstrom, 29.7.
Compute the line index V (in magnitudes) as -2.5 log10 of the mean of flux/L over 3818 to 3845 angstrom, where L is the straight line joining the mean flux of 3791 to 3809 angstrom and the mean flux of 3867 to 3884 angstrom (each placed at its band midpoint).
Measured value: 0.34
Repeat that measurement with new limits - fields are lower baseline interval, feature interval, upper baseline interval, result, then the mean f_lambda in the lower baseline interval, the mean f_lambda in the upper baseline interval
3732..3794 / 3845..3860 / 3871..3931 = -0.06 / 30.5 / 30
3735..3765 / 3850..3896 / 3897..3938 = -0.13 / 27.8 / 26.8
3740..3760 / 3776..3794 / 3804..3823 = -0.19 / 27.8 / 31.7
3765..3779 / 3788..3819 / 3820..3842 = -0.21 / 32.4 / 21.6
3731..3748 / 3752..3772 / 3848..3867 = -0.14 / 25.6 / 32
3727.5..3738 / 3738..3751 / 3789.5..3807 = 0.01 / 25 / 31.9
